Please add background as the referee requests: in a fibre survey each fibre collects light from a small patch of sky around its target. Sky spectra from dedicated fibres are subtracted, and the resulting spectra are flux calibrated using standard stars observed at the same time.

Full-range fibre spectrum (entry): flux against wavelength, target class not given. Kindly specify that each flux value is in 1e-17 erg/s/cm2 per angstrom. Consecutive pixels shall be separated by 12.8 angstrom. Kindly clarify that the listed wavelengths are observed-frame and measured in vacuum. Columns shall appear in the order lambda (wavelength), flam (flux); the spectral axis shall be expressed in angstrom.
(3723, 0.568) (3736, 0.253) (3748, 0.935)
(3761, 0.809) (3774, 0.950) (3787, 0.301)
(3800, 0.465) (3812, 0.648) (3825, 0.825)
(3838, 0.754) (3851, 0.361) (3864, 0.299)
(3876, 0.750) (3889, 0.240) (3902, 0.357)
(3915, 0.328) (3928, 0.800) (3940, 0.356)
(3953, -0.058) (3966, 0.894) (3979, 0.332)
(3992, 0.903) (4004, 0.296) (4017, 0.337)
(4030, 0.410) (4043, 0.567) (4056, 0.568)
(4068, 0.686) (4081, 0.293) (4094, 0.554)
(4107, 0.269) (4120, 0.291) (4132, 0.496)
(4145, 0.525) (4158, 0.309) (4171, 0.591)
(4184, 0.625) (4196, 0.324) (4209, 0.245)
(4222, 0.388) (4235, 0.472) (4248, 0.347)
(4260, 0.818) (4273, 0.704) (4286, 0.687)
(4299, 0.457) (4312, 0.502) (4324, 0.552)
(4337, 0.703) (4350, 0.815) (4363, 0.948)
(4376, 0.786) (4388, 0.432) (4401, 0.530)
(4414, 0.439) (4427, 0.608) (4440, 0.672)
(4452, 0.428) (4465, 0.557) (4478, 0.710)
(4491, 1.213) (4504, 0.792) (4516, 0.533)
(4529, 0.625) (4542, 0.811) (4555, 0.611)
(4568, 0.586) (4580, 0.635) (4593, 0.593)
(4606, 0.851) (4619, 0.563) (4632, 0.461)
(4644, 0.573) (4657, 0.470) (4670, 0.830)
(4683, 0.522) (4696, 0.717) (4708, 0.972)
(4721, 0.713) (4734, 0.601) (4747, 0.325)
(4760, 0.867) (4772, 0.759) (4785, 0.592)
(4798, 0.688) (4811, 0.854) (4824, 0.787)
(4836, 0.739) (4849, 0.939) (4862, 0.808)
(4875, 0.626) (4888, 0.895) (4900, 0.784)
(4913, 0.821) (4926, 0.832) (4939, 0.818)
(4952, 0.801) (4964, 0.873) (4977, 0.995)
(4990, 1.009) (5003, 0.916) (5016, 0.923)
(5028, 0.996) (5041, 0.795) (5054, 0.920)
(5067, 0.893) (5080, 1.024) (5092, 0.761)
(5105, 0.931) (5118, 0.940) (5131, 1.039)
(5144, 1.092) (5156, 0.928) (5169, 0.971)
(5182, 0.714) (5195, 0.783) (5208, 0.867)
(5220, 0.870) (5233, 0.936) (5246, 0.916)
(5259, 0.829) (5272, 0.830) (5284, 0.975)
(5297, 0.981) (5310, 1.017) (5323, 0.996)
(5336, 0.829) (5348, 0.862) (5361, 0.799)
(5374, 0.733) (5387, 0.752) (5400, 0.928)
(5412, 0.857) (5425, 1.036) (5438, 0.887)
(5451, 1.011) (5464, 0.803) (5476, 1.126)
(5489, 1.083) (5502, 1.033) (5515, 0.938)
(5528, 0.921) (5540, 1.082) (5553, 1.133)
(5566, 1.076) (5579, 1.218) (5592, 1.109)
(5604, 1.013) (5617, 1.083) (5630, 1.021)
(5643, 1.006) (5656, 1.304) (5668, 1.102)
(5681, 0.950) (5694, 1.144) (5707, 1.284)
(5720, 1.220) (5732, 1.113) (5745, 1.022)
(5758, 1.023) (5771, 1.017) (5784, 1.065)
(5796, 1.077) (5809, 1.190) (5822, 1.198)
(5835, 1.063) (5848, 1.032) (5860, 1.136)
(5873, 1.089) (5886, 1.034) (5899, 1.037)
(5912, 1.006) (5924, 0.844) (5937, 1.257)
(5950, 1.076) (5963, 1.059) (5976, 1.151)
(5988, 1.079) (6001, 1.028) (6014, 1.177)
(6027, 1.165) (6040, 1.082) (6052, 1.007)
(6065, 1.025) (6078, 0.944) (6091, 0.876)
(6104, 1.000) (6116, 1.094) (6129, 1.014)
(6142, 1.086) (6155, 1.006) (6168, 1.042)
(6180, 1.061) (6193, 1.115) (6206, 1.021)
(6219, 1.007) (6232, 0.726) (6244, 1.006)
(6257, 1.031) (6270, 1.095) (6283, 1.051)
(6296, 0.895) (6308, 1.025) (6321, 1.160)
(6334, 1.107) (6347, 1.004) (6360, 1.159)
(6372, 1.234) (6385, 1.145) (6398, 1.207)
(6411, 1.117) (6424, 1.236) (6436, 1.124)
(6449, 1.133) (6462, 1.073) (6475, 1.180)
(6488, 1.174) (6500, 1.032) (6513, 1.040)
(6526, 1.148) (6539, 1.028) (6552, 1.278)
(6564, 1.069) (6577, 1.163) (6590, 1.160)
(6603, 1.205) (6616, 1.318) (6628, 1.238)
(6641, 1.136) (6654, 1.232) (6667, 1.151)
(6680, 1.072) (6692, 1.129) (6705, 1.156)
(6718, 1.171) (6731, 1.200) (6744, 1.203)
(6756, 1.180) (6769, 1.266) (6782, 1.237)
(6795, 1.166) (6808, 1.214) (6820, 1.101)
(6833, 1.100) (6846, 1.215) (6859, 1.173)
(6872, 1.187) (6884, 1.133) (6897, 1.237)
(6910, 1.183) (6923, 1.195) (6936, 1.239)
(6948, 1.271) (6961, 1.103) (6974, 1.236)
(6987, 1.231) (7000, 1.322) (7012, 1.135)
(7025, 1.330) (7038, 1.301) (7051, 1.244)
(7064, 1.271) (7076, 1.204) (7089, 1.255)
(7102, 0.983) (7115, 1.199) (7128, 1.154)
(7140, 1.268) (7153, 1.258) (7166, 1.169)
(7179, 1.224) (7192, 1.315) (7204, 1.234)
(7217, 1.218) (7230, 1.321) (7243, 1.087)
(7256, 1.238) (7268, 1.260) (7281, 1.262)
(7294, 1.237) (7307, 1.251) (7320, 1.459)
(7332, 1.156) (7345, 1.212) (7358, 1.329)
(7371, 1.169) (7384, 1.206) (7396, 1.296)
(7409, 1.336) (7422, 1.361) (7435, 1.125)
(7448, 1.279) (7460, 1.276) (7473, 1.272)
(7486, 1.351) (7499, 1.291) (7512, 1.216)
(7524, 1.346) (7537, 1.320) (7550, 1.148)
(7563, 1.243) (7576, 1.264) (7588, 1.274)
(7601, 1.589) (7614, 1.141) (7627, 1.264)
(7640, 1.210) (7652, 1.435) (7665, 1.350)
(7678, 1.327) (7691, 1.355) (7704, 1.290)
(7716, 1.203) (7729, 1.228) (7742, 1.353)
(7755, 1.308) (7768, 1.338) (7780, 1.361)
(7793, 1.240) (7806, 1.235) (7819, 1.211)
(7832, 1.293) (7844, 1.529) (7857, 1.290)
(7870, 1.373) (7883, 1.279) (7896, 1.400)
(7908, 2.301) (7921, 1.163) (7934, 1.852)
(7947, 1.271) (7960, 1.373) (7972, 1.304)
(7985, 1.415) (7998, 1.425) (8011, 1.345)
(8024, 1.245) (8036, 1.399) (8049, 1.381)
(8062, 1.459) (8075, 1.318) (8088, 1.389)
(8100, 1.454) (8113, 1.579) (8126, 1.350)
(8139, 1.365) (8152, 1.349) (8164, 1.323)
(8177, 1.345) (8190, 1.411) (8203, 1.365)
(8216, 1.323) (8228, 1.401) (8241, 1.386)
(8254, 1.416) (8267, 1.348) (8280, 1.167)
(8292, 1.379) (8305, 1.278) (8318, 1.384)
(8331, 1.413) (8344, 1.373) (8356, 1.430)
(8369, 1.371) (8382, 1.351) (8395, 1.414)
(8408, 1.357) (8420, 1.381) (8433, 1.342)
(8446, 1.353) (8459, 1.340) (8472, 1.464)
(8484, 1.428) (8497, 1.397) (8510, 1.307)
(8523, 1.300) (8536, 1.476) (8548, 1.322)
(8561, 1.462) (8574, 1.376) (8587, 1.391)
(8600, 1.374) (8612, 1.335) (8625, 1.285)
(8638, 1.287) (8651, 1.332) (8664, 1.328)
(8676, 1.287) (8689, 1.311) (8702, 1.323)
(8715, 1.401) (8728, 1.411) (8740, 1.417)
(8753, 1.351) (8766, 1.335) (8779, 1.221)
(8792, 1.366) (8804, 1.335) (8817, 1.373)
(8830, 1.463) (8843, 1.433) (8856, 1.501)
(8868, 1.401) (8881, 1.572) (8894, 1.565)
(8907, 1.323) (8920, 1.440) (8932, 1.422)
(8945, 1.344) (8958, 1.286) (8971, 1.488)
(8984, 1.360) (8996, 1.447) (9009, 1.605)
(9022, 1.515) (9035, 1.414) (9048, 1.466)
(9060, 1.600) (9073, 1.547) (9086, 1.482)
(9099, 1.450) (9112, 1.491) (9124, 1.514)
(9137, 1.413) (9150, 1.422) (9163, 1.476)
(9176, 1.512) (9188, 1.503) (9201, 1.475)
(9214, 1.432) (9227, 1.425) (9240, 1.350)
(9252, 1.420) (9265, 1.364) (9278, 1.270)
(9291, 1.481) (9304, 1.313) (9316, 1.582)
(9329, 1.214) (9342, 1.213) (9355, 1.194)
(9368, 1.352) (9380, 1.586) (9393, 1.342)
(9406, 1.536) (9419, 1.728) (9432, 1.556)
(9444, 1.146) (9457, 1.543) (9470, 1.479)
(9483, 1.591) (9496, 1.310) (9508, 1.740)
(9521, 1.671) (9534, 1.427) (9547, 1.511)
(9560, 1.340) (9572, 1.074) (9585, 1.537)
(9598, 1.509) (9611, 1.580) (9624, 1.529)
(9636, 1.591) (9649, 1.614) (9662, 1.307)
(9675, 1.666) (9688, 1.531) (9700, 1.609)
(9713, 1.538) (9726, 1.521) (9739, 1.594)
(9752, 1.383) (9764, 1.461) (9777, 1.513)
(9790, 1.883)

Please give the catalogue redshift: 0.205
